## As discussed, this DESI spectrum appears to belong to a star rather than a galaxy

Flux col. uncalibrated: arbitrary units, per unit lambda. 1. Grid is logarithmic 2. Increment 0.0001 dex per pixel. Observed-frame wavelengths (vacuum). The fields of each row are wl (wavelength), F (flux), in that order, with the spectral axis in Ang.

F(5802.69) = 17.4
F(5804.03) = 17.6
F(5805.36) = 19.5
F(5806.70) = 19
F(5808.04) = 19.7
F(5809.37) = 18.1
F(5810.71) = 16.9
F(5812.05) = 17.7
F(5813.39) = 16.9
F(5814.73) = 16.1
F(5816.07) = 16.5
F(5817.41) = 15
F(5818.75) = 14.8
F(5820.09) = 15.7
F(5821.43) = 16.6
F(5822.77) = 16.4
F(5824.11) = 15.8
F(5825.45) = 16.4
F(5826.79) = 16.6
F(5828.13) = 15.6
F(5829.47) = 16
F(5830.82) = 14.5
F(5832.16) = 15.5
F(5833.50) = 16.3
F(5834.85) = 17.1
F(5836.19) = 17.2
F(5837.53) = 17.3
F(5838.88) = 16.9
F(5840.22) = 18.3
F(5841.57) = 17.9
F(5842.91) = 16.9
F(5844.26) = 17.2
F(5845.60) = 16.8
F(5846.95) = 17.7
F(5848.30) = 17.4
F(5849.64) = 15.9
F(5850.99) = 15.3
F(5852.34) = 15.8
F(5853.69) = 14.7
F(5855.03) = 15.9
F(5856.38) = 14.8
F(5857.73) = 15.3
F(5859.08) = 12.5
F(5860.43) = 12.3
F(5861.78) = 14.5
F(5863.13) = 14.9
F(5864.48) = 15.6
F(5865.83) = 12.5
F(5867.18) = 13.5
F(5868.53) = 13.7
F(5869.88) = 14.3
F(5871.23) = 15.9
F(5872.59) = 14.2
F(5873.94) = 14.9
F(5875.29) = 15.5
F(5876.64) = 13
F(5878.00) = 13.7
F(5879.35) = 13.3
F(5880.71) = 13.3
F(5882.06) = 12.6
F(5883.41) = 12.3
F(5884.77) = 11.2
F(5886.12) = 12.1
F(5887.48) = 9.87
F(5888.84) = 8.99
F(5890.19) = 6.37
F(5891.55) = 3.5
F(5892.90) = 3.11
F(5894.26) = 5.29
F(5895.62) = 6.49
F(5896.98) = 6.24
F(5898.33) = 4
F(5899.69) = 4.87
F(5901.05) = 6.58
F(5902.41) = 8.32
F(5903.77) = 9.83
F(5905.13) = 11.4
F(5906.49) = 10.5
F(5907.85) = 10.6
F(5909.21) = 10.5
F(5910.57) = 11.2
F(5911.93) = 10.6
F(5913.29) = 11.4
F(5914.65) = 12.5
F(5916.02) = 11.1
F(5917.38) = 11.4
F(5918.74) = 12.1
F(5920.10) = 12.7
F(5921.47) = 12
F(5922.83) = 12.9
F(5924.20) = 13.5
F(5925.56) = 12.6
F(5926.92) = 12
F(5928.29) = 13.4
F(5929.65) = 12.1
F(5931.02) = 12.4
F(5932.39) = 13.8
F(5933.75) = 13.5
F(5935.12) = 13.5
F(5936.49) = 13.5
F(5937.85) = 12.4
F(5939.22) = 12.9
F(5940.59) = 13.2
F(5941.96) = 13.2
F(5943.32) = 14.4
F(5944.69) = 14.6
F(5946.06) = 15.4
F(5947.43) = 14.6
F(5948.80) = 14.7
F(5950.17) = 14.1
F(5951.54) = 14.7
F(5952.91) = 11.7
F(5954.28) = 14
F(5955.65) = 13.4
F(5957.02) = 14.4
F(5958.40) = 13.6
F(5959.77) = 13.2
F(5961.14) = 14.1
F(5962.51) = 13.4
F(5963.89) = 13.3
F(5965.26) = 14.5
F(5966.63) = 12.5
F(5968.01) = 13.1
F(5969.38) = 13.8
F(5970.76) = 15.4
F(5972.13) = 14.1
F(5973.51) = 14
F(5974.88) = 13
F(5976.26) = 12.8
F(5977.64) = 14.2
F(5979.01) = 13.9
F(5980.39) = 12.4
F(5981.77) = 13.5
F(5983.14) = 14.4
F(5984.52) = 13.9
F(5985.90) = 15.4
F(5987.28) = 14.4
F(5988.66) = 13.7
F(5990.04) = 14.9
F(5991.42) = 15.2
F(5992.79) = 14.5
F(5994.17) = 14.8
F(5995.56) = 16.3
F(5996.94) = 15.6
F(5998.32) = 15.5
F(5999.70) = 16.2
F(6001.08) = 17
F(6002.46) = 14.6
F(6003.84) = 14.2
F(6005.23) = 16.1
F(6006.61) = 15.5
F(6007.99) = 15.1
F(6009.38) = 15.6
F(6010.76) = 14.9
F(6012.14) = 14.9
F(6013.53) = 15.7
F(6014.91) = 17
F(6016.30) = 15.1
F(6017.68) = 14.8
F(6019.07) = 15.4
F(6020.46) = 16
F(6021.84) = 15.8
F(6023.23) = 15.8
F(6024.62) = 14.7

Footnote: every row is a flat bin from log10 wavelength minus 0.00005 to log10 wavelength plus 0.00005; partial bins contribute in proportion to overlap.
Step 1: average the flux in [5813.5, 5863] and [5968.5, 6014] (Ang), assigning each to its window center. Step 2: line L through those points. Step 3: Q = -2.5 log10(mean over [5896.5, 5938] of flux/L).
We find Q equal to 0.35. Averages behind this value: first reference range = 16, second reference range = 14.7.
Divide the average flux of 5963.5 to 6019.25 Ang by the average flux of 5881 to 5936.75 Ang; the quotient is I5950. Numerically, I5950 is 1.4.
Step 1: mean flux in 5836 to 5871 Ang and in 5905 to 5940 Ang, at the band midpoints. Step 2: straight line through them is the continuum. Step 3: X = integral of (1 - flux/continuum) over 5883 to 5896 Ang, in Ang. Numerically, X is 5.6 Ang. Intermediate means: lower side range 15.6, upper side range 12.2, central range 7.86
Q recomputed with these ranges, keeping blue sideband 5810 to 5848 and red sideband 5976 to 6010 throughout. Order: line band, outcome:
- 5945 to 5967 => 0.098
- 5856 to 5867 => 0.158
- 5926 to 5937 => 0.188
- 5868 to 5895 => 0.375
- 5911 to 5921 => 0.316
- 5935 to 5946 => 0.134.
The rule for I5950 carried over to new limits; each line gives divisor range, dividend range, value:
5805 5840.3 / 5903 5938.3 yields 0.72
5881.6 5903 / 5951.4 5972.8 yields 1.81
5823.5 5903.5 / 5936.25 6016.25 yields 1.08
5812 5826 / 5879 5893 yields 0.61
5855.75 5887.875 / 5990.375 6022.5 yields 1.14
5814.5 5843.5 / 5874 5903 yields 0.56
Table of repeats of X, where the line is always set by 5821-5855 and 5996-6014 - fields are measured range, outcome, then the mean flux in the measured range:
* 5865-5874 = 1.2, 14.1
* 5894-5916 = 9.8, 8.91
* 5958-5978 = 2.6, 13.7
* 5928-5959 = 4.3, 13.6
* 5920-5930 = 2.1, 12.7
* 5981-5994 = 0.9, 14.4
